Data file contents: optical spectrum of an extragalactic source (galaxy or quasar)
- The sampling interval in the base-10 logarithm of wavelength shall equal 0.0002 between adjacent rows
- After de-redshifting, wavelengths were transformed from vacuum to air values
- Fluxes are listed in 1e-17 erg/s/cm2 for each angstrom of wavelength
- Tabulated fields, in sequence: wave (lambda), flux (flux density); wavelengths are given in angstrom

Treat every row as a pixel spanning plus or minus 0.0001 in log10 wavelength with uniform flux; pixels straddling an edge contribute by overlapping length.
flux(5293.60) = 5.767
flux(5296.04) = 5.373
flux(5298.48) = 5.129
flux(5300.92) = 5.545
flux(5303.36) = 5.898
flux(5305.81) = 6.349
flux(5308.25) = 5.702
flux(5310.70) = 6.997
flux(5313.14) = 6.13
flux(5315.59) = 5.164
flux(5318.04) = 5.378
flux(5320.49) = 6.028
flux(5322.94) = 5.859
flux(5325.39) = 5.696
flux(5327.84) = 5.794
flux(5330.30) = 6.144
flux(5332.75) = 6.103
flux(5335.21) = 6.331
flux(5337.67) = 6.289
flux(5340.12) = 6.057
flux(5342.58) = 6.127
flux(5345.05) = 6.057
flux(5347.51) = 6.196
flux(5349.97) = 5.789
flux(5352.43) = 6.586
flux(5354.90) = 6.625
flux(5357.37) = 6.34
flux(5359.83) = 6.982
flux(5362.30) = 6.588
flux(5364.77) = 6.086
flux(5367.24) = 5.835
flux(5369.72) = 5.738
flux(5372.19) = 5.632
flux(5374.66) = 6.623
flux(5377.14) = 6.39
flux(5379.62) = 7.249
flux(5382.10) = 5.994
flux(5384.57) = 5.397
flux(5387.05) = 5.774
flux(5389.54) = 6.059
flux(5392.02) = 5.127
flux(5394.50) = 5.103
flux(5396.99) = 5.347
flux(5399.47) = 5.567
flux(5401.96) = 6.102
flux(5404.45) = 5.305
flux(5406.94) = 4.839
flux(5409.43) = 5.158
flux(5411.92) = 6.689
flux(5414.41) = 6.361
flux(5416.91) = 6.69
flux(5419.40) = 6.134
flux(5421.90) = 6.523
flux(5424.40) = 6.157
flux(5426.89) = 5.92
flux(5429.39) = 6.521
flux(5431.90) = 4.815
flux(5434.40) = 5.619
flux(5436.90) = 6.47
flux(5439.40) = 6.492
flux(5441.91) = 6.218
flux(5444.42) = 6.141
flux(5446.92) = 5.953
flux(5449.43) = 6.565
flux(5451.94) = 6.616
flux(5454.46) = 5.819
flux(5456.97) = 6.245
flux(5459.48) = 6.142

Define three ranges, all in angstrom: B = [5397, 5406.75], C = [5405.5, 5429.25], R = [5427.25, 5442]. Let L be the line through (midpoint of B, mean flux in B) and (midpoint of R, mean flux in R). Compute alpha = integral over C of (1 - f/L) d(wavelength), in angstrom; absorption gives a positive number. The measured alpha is -1.3 angstrom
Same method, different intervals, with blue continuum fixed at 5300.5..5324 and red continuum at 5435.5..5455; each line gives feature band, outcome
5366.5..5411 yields 2.8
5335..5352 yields -0.4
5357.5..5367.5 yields -0.6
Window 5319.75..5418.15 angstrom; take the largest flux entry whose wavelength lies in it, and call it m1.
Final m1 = 7.249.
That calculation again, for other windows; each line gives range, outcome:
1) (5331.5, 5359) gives 6.625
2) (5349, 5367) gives 6.982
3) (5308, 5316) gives 6.997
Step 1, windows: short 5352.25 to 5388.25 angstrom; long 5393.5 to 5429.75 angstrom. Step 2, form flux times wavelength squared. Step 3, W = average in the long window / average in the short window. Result 1.0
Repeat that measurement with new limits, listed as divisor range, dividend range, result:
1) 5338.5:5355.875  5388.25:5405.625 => 0.91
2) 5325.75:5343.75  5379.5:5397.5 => 0.95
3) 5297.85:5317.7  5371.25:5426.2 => 1.04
